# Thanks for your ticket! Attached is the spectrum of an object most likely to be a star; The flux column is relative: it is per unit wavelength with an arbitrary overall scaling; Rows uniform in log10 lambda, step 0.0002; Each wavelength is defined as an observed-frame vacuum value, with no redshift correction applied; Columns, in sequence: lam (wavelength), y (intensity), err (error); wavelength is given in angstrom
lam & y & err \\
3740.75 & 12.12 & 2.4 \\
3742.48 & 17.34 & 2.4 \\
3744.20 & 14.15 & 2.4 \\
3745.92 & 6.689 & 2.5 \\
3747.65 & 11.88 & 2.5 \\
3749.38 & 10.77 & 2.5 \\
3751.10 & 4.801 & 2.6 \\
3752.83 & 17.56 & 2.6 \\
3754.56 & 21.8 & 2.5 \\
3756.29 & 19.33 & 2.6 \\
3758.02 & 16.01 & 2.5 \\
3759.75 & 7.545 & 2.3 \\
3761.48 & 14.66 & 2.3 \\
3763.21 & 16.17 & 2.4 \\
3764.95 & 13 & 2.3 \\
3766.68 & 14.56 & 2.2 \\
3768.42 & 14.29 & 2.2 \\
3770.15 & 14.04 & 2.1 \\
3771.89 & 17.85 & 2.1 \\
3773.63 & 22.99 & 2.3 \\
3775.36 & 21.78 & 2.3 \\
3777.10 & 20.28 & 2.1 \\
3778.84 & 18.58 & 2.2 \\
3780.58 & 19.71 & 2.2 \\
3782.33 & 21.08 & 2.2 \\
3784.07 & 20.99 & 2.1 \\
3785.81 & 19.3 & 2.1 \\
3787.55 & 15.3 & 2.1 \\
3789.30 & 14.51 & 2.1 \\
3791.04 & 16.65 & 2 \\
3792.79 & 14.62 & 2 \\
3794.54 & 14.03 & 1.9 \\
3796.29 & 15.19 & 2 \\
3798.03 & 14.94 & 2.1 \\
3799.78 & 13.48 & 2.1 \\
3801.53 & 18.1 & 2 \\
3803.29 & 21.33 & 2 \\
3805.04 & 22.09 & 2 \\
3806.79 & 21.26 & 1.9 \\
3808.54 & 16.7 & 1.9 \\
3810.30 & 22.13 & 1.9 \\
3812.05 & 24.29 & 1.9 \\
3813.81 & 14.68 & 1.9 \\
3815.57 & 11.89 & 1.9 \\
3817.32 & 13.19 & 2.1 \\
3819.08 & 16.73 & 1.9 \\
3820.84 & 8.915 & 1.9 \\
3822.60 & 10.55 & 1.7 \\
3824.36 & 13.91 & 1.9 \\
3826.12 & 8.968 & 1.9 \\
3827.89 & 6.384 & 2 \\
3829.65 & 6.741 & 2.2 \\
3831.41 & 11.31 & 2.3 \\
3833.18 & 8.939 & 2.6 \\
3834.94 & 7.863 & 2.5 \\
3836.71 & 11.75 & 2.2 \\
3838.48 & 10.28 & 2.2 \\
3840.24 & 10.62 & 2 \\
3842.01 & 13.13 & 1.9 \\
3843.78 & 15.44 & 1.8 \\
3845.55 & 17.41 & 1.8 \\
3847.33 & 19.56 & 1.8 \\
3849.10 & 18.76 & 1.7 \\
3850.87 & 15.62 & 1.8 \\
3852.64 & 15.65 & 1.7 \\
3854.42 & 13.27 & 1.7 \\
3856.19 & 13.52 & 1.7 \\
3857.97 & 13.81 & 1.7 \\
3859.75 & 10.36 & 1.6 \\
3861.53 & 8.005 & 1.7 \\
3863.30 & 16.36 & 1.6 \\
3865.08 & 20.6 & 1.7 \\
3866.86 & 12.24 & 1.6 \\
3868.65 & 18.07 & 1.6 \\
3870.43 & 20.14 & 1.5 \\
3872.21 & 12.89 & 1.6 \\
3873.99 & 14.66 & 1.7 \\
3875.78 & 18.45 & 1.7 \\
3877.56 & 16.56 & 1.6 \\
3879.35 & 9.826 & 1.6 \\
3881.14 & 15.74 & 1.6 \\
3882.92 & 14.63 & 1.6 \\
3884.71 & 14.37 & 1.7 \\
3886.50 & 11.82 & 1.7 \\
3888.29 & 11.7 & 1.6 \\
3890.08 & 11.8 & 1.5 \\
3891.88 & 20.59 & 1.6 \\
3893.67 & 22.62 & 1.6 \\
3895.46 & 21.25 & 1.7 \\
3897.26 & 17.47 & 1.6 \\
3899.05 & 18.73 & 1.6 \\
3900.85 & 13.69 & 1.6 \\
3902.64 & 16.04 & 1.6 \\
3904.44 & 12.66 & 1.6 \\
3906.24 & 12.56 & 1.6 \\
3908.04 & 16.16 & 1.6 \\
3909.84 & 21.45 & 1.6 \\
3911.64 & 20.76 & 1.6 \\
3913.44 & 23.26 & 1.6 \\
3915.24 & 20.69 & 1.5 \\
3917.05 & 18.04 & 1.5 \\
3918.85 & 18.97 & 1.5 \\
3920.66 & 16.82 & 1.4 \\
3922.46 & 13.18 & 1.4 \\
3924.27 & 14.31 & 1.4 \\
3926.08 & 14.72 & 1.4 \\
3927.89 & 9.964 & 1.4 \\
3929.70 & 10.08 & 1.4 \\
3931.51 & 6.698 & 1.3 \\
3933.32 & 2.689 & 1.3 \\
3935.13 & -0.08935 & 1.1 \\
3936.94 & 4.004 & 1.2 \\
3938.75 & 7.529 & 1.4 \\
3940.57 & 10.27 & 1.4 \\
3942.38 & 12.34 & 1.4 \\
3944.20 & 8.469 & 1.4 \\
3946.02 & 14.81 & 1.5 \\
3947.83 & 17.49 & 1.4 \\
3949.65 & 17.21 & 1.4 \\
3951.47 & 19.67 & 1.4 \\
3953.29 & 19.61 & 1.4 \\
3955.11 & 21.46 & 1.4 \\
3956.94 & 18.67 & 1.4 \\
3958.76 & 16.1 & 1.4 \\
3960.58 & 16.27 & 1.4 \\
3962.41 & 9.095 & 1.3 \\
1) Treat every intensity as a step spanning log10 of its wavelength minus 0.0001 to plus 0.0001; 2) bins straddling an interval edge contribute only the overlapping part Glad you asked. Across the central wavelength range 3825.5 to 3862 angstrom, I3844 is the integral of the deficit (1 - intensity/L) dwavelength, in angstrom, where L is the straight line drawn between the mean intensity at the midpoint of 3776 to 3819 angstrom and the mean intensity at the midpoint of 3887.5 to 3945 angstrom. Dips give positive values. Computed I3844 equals 8.7 angstrom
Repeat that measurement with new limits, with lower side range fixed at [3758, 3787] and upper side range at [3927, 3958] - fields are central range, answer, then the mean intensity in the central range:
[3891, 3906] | -4.94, 17.6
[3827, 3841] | 5.55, 9.23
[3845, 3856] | -1.27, 16.5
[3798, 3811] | -2.19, 18.9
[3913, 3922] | -4.55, 19.1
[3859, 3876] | -1.05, 15.1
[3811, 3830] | 3.79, 12.6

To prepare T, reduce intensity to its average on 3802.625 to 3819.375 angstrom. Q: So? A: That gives 18.5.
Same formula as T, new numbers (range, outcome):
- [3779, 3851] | 15.1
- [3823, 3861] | 12.5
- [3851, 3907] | 15.2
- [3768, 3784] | 19.2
